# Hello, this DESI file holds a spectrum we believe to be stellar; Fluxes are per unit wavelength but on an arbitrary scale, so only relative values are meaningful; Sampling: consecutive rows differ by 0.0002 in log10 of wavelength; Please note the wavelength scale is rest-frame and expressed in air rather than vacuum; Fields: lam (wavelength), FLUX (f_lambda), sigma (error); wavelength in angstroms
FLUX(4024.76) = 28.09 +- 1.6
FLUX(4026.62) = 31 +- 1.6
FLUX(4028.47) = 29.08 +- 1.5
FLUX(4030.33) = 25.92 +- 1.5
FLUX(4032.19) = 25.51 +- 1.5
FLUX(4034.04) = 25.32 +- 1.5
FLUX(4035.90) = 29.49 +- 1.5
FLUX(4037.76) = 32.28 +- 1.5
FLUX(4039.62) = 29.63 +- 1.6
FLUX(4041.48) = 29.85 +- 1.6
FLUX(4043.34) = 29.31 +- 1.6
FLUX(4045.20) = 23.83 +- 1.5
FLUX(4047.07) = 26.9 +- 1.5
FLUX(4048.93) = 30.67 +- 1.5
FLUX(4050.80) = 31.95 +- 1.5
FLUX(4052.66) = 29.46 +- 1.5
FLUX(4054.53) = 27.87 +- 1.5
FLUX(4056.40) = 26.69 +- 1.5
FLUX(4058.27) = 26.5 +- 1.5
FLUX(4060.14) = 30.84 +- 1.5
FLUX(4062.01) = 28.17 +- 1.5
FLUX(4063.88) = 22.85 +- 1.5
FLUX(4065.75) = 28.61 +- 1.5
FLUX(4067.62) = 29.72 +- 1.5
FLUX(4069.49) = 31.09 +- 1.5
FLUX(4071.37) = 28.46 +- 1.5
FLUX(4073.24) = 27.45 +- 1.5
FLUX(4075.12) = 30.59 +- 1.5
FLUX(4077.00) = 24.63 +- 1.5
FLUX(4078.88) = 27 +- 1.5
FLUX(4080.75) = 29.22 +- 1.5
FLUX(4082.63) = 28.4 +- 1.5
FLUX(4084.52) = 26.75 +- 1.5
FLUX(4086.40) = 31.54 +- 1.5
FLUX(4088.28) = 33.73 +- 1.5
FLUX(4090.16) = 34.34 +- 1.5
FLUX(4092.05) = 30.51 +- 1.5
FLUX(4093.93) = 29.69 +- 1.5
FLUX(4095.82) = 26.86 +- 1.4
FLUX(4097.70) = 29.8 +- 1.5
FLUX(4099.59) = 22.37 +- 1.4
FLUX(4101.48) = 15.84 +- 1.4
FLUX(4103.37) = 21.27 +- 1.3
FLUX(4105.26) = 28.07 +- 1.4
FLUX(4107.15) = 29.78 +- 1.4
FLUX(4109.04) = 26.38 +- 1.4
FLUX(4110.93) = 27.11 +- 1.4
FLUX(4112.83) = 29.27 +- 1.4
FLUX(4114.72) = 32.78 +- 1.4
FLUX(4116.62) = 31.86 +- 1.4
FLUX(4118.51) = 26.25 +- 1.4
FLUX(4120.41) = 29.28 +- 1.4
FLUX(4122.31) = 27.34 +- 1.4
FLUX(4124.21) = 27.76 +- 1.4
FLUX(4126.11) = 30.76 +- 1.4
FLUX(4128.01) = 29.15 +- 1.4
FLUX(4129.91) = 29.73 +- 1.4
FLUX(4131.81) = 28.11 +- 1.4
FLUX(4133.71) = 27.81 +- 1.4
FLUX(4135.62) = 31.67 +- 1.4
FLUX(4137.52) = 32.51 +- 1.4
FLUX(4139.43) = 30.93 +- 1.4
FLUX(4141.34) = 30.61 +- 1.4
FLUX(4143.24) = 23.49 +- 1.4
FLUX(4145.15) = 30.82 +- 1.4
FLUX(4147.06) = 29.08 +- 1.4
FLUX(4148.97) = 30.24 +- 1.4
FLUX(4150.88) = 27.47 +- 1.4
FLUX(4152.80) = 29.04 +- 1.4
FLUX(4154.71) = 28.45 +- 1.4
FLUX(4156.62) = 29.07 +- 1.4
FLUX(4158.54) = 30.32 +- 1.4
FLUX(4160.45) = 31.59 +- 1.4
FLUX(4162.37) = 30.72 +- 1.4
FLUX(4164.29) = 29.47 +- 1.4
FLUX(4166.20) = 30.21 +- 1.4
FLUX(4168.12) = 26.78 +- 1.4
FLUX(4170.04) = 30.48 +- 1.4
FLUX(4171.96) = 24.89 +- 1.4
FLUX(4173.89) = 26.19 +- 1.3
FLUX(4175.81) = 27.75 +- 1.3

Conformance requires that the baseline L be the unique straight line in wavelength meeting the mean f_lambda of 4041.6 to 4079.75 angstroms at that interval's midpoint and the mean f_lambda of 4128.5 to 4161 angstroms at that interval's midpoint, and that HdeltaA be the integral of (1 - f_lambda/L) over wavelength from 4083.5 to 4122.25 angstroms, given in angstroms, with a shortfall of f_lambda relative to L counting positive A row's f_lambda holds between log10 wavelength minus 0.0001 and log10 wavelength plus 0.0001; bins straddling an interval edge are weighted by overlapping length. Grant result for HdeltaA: 0.87 angstroms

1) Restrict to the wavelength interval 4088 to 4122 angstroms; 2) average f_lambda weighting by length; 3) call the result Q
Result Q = 27.9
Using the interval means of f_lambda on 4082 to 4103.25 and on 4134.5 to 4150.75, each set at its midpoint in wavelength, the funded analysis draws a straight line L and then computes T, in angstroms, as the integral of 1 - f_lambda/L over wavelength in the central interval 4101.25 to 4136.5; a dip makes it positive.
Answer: 0.9 angstroms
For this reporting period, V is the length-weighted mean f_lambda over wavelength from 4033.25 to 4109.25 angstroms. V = 28.2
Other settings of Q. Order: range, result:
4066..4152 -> 28.6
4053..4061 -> 28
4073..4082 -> 27.8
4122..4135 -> 28.8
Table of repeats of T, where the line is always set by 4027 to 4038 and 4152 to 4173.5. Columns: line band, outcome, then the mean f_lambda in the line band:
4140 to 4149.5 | 0.0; 28.9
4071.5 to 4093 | -0.9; 29.4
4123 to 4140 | -0.6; 29.8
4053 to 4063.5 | 0.1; 27.8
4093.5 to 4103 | 1.3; 24.4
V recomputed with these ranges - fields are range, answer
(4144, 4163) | 29.6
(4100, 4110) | 24.2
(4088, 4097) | 30.8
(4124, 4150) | 29.5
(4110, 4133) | 29.1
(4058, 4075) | 28.4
